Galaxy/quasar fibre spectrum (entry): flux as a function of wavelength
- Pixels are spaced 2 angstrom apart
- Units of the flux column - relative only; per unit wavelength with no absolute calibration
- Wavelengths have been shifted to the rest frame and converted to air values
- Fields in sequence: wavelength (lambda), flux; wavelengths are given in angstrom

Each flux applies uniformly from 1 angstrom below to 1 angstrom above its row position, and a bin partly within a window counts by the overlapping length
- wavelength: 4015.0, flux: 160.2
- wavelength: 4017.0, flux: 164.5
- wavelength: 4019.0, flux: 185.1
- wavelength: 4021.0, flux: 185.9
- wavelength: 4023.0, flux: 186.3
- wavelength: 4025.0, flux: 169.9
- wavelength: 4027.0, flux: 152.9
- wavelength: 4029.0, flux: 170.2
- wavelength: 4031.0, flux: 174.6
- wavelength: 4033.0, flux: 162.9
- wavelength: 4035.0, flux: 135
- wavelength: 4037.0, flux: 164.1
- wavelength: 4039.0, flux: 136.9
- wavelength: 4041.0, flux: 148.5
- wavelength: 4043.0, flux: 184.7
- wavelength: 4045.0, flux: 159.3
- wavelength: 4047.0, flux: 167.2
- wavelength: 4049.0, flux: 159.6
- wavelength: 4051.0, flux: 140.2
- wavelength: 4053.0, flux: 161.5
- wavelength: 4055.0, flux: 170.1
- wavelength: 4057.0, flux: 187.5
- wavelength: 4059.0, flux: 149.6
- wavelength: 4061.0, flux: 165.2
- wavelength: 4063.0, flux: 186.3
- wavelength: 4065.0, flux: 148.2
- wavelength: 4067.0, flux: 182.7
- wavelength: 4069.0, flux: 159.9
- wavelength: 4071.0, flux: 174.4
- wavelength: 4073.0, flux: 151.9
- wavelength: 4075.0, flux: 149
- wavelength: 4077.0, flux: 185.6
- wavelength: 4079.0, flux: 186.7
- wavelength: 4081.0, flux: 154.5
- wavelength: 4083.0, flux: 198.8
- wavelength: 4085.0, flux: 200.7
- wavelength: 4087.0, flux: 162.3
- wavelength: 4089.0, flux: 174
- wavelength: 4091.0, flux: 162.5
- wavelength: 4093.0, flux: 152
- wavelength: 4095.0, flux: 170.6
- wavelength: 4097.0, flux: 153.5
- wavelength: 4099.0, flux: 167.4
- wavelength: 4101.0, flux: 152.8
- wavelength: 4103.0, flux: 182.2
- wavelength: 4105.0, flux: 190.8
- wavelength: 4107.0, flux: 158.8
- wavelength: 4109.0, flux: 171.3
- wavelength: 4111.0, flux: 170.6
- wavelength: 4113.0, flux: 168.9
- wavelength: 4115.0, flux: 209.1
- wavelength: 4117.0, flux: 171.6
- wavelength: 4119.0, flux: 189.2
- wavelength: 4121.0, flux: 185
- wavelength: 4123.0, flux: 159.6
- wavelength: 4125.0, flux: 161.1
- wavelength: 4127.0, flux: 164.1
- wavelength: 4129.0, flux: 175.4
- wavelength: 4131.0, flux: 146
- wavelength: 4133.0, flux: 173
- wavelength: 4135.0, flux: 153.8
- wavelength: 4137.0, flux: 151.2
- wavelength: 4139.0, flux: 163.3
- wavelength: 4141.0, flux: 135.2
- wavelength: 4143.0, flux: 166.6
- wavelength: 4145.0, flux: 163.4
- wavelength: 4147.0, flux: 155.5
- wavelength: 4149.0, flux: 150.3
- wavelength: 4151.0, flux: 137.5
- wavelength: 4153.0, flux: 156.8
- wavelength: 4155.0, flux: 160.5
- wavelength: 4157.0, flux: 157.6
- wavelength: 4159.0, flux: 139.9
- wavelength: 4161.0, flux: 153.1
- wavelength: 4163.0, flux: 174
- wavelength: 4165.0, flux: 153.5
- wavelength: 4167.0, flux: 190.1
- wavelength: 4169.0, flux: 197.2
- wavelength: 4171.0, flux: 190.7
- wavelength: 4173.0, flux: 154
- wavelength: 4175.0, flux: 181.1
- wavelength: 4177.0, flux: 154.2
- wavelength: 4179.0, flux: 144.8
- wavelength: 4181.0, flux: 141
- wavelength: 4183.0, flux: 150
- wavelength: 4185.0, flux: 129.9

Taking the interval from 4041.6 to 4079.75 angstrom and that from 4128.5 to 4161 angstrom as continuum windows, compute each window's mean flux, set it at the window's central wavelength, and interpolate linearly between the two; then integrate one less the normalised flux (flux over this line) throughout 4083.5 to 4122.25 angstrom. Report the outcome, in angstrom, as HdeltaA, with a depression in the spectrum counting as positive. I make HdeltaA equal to -3.11 angstrom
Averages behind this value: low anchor 166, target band 174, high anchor 155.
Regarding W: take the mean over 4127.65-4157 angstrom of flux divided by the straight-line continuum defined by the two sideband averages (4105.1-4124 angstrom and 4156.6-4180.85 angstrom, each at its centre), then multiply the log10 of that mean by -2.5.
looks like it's 0.10 mag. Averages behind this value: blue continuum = 177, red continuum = 165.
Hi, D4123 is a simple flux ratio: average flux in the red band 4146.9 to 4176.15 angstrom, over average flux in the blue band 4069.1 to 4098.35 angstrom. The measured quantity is 0.97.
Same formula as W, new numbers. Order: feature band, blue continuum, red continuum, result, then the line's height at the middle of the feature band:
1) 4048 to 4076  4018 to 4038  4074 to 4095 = 0.05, 171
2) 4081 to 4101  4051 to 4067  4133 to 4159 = -0.05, 162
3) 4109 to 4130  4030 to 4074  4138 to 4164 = -0.12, 157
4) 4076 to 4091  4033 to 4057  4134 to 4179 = -0.13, 159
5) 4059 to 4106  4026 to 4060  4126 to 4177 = -0.06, 161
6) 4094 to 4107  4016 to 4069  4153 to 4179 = -0.02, 166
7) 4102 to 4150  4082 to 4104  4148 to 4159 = -0.05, 160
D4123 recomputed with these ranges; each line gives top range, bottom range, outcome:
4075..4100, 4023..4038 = 1.05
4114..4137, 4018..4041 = 1.03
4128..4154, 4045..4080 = 0.94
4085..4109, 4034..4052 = 1.08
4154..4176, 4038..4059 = 1.05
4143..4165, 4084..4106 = 0.91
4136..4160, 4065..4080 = 0.91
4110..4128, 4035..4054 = 1.12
